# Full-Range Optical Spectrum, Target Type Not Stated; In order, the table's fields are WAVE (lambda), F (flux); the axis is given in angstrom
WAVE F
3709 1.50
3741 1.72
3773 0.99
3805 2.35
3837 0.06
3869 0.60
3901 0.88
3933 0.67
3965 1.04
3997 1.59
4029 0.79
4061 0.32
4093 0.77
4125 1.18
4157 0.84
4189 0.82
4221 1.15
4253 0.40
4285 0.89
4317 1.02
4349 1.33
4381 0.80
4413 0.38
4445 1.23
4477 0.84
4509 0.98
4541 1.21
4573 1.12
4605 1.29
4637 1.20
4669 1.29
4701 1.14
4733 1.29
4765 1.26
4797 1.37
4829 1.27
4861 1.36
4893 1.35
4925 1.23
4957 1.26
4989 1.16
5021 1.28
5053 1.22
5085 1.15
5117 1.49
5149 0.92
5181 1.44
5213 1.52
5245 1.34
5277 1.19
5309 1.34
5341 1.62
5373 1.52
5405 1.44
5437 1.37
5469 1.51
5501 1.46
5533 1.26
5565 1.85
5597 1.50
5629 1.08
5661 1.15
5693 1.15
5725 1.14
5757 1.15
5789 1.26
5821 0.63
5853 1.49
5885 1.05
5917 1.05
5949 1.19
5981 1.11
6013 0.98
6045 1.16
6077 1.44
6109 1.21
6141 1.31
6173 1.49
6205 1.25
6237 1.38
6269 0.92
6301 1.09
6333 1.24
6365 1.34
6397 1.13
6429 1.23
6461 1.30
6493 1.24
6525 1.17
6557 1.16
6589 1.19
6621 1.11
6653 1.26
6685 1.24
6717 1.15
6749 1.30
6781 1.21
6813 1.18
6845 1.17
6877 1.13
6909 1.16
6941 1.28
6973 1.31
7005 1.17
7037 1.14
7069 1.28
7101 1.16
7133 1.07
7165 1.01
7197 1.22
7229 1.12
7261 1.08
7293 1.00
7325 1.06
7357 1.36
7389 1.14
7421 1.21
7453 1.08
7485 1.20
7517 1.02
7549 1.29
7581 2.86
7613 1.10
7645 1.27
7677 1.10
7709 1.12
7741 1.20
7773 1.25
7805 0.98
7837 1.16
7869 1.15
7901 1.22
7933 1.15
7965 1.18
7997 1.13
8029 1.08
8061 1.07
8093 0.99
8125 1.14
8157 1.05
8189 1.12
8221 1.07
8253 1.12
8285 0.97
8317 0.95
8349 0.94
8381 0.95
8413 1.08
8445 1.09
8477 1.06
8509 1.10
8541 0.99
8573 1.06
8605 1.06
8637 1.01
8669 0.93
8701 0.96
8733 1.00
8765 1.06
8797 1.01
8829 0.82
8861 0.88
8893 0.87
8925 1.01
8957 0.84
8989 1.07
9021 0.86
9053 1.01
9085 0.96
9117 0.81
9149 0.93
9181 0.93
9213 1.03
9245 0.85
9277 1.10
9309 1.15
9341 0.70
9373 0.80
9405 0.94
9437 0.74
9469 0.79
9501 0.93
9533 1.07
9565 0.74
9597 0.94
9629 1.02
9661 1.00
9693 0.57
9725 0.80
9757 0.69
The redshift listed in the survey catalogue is 0.153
